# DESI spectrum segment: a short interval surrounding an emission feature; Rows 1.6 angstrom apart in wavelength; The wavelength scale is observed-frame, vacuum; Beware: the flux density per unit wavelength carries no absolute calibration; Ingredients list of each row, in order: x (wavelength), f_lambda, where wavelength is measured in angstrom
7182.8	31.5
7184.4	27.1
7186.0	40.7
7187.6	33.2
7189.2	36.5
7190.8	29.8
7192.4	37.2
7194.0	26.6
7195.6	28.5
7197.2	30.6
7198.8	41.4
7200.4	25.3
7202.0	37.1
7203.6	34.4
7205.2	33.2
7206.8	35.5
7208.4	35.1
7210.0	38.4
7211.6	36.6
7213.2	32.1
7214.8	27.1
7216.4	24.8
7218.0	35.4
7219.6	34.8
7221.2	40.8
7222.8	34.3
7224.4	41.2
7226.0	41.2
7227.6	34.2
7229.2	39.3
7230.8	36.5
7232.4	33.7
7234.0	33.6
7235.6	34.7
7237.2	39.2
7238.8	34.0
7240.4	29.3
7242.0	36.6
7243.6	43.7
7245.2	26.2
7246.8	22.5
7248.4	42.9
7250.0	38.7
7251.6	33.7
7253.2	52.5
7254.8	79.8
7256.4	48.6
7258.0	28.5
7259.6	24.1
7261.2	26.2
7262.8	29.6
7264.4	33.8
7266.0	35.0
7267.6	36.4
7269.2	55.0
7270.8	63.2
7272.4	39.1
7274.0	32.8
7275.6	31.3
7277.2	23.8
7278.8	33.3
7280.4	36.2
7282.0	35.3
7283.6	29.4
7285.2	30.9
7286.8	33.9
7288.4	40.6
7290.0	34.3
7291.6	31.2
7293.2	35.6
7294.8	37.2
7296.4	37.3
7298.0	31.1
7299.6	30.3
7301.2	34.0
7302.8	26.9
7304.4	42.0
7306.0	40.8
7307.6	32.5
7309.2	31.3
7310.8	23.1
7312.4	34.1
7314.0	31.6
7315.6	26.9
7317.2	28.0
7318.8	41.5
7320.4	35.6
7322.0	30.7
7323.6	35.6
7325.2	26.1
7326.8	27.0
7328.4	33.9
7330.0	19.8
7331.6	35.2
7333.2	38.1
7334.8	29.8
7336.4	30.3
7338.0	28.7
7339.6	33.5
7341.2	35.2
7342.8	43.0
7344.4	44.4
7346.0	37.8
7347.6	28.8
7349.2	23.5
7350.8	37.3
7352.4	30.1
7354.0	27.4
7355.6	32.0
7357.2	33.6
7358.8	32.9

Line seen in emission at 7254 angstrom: [S II] 6716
